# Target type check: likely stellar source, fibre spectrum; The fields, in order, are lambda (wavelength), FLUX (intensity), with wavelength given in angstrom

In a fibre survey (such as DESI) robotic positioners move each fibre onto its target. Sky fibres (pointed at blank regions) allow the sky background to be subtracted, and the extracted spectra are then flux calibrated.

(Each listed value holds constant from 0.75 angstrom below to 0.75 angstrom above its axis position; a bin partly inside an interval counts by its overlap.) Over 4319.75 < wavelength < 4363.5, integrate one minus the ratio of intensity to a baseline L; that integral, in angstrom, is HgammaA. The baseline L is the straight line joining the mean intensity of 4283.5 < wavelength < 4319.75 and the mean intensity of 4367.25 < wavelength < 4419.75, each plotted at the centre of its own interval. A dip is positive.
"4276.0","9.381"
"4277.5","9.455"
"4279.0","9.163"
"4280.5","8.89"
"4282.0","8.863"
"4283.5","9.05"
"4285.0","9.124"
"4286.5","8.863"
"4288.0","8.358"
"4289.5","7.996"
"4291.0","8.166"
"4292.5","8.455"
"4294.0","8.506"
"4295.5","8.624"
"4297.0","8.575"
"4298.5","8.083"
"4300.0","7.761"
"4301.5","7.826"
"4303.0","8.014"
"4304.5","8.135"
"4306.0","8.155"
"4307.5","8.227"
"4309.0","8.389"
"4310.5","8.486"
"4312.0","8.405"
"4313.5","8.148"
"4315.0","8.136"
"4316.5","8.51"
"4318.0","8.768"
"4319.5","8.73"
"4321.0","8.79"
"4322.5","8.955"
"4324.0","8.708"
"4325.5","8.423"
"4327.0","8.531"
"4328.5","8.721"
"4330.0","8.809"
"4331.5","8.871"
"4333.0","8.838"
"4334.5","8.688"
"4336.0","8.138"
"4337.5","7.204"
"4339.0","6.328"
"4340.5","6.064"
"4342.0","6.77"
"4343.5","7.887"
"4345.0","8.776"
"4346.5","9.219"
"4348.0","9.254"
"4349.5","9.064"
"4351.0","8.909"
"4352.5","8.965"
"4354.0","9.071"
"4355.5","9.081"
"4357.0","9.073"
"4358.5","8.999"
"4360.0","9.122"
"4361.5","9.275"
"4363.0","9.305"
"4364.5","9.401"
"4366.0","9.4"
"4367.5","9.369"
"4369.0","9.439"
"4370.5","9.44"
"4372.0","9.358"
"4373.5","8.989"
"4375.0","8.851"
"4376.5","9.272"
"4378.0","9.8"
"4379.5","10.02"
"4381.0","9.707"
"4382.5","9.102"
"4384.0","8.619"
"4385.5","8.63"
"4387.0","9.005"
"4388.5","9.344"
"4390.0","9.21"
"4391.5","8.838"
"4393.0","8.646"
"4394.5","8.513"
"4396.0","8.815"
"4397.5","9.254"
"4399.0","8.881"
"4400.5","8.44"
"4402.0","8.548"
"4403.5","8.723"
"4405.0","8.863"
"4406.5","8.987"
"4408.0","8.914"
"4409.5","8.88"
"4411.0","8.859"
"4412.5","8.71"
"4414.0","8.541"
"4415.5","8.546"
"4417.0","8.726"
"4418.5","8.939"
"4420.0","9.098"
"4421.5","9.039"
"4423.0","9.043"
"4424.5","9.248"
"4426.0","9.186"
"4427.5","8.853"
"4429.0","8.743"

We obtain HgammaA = 0.5 angstrom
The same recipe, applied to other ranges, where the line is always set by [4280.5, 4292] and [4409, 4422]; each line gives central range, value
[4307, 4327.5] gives 0.4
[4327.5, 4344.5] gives 1.6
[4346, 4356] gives -0.4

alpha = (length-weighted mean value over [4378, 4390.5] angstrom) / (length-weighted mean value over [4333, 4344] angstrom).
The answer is 1.25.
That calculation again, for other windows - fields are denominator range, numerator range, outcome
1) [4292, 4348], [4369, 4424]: 1.09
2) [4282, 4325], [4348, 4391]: 1.09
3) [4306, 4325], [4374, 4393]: 1.08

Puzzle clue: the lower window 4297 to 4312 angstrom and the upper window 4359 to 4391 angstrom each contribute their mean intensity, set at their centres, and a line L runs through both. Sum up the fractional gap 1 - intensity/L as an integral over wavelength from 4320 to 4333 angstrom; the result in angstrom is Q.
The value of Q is -0.35 angstrom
